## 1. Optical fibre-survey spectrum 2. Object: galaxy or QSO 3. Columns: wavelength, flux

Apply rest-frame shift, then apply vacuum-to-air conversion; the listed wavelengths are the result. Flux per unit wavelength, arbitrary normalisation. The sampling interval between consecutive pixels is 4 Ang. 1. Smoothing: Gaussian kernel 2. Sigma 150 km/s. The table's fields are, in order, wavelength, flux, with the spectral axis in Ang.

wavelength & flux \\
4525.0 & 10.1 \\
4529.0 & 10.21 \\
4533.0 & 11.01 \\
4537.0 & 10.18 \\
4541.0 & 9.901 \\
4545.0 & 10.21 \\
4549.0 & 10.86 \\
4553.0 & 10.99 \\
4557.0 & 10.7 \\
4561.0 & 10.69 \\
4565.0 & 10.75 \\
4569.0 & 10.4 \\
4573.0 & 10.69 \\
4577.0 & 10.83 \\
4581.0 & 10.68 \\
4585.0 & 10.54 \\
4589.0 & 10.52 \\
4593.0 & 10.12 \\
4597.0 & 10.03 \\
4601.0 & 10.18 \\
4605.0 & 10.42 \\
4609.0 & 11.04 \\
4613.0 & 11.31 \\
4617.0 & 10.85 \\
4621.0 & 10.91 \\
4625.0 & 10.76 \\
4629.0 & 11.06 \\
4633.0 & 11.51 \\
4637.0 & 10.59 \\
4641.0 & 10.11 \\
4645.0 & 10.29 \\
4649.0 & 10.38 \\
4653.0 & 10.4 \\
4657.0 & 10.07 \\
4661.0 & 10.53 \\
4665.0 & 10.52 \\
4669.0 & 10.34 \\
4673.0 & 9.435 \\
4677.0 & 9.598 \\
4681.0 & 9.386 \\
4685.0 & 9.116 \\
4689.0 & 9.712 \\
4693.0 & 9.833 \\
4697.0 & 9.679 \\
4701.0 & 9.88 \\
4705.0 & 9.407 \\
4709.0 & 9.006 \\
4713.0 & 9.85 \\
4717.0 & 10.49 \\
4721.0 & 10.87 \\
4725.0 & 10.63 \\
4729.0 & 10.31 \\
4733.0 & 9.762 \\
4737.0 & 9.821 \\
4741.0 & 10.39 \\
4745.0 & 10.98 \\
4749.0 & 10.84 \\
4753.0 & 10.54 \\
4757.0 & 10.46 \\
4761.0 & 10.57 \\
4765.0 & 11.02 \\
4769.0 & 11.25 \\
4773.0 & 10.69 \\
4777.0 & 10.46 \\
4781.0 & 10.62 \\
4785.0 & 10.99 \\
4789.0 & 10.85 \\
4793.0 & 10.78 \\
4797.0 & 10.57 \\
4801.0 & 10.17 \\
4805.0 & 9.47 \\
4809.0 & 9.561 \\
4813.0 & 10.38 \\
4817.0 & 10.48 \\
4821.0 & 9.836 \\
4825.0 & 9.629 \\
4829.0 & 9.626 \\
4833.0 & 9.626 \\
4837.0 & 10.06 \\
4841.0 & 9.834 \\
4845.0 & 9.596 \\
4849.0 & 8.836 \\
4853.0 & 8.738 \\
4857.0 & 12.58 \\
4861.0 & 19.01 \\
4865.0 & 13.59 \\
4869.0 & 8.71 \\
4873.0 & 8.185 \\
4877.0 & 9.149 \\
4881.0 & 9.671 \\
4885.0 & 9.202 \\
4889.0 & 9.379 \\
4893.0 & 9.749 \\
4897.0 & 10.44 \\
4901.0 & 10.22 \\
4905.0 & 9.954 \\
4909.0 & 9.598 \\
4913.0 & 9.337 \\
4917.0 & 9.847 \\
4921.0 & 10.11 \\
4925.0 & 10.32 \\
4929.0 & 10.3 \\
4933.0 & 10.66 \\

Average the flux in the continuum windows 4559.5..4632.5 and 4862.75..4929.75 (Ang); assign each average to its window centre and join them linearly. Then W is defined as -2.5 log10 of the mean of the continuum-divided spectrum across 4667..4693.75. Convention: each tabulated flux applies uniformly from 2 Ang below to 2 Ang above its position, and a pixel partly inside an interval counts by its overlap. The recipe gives 0.09 mag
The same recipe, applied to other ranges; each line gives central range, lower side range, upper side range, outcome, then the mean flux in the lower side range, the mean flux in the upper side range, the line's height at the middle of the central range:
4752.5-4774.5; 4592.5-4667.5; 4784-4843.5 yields -0.06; 10.6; 10.1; 10.2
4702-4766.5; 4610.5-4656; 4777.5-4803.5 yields 0.04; 10.7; 10.6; 10.7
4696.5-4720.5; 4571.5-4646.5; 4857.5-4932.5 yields 0.08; 10.7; 10.4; 10.6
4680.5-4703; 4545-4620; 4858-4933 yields 0.10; 10.6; 10.4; 10.6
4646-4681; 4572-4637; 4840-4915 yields 0.05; 10.7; 10.3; 10.6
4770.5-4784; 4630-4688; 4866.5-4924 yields -0.08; 10.2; 9.59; 9.88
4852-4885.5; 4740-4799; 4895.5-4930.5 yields -0.09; 10.7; 10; 10.2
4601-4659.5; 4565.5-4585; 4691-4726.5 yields -0.03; 10.6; 9.95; 10.4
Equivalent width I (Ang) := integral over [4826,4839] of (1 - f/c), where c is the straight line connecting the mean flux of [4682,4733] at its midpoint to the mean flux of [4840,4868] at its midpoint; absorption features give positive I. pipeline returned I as 1.90 Ang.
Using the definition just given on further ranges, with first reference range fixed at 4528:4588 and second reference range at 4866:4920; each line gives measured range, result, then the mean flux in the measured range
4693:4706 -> 0.6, 9.7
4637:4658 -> 0.0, 10.3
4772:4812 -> -2.1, 10.4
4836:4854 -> 0.6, 9.41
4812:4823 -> -0.5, 10.2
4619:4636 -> -1.1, 11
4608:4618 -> -0.6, 11.1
